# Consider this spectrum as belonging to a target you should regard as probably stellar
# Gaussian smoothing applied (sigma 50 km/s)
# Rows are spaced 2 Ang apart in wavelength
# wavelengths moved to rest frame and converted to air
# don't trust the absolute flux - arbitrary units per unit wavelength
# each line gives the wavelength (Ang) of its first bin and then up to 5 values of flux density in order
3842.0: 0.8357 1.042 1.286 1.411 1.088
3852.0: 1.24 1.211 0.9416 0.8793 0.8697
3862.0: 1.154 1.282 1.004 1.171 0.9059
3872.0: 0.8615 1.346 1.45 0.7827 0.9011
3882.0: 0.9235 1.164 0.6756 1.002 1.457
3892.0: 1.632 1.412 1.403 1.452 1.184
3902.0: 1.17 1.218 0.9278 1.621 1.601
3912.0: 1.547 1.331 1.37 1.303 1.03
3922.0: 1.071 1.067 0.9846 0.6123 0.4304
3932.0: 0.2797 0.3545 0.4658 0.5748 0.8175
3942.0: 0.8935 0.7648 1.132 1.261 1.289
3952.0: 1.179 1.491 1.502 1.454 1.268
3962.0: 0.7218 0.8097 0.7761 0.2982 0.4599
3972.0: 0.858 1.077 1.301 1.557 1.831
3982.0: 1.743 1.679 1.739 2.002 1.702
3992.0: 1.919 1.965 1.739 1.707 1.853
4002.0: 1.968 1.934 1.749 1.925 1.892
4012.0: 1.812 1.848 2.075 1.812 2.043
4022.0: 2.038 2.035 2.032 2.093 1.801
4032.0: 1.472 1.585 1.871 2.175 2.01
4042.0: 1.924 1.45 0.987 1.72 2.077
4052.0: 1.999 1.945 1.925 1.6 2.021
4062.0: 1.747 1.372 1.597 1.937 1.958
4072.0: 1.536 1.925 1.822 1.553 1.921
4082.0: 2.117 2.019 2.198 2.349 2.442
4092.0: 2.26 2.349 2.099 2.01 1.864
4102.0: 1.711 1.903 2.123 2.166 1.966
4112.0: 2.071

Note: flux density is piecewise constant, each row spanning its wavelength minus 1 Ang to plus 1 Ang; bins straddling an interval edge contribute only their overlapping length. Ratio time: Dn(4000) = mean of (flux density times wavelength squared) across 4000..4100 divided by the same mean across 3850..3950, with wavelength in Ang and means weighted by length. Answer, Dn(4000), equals 1.92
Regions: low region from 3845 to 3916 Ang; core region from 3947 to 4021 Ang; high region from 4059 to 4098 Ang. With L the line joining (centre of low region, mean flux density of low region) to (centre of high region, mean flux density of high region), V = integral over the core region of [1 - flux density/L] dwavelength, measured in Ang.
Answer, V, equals 3.9 Ang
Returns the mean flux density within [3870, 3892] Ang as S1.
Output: 1.08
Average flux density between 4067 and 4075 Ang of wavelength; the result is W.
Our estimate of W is 1.84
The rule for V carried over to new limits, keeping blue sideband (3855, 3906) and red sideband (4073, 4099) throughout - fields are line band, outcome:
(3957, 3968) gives 4.1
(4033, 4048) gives 1.2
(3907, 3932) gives 3.2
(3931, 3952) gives 9.1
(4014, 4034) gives -1.3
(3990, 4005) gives -1.7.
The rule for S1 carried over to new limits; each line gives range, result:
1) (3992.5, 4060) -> 1.85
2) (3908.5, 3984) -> 1.05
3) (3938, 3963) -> 1.12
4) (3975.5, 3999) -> 1.75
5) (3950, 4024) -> 1.55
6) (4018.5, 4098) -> 1.9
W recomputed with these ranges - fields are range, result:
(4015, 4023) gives 1.99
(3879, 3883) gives 0.912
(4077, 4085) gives 1.9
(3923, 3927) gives 1.03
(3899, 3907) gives 1.12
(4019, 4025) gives 2.04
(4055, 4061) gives 1.85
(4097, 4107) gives 1.92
